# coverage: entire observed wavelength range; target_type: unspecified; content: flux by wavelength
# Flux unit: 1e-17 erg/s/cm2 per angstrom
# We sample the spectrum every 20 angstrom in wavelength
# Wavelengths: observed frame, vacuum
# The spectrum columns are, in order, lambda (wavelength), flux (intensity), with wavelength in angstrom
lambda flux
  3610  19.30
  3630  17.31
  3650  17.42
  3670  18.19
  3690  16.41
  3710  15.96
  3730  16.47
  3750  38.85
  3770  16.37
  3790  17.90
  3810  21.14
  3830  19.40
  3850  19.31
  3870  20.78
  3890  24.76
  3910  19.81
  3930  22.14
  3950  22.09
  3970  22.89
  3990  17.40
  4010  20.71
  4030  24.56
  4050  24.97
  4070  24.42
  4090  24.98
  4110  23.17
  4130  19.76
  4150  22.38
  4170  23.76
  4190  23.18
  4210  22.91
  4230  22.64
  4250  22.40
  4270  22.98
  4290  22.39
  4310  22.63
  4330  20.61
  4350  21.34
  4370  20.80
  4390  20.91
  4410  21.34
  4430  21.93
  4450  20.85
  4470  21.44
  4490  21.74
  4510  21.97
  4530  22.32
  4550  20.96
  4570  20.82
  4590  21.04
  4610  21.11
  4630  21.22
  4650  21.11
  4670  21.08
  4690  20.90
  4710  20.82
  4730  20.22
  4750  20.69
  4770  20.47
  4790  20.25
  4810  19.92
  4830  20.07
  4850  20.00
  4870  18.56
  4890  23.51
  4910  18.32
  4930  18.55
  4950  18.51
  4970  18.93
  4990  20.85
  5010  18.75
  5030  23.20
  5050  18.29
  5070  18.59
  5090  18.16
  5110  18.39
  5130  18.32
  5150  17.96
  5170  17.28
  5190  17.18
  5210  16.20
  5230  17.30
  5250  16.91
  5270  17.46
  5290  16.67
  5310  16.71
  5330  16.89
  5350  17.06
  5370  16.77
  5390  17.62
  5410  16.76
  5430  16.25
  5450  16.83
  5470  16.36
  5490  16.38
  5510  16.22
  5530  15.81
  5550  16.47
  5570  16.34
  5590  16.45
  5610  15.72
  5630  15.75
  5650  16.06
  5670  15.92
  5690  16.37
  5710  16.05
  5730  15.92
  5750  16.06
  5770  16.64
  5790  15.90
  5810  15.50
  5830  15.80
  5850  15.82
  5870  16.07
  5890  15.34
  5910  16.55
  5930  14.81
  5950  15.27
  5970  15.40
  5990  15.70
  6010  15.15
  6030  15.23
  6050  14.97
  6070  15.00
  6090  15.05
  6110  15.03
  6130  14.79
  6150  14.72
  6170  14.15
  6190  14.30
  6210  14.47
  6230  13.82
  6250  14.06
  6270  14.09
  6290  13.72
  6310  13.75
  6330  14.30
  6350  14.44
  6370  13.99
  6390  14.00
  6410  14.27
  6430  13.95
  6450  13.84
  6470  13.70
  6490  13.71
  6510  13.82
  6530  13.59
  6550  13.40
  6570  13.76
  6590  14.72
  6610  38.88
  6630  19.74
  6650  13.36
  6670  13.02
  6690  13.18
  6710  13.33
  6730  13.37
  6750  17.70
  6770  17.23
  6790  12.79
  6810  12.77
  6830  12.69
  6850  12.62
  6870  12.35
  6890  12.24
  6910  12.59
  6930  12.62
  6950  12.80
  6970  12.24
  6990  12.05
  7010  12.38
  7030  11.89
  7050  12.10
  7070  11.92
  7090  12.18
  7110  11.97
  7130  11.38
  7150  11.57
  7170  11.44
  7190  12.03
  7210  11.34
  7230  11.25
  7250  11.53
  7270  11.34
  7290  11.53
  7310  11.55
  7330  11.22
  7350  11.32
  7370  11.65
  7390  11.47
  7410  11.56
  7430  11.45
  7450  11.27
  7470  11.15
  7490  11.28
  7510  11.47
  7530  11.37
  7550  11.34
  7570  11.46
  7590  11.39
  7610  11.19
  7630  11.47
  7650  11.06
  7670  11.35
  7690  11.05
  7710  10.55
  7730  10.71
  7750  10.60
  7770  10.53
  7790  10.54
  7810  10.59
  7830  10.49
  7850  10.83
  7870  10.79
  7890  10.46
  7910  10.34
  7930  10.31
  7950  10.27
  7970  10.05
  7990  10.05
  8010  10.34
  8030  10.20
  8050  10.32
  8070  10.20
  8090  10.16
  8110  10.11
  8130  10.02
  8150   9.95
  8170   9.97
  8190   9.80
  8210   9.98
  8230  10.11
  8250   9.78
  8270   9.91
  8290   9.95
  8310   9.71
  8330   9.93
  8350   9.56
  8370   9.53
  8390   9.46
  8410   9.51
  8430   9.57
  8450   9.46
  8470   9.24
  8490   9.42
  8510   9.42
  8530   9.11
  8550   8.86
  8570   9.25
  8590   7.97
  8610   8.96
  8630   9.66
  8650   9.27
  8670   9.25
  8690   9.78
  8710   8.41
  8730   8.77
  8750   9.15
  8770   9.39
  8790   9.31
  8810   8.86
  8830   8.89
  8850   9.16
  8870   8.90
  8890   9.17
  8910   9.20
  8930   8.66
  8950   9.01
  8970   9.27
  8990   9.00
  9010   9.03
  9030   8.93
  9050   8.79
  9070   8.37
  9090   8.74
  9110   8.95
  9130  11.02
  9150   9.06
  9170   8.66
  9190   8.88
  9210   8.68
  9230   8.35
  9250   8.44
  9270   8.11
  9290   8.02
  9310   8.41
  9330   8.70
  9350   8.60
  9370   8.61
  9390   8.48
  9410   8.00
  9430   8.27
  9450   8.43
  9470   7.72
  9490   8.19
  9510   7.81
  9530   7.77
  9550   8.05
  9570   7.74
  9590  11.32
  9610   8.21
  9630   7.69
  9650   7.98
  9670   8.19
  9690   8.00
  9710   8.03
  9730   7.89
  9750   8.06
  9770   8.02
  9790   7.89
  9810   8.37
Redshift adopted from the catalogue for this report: 0.01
